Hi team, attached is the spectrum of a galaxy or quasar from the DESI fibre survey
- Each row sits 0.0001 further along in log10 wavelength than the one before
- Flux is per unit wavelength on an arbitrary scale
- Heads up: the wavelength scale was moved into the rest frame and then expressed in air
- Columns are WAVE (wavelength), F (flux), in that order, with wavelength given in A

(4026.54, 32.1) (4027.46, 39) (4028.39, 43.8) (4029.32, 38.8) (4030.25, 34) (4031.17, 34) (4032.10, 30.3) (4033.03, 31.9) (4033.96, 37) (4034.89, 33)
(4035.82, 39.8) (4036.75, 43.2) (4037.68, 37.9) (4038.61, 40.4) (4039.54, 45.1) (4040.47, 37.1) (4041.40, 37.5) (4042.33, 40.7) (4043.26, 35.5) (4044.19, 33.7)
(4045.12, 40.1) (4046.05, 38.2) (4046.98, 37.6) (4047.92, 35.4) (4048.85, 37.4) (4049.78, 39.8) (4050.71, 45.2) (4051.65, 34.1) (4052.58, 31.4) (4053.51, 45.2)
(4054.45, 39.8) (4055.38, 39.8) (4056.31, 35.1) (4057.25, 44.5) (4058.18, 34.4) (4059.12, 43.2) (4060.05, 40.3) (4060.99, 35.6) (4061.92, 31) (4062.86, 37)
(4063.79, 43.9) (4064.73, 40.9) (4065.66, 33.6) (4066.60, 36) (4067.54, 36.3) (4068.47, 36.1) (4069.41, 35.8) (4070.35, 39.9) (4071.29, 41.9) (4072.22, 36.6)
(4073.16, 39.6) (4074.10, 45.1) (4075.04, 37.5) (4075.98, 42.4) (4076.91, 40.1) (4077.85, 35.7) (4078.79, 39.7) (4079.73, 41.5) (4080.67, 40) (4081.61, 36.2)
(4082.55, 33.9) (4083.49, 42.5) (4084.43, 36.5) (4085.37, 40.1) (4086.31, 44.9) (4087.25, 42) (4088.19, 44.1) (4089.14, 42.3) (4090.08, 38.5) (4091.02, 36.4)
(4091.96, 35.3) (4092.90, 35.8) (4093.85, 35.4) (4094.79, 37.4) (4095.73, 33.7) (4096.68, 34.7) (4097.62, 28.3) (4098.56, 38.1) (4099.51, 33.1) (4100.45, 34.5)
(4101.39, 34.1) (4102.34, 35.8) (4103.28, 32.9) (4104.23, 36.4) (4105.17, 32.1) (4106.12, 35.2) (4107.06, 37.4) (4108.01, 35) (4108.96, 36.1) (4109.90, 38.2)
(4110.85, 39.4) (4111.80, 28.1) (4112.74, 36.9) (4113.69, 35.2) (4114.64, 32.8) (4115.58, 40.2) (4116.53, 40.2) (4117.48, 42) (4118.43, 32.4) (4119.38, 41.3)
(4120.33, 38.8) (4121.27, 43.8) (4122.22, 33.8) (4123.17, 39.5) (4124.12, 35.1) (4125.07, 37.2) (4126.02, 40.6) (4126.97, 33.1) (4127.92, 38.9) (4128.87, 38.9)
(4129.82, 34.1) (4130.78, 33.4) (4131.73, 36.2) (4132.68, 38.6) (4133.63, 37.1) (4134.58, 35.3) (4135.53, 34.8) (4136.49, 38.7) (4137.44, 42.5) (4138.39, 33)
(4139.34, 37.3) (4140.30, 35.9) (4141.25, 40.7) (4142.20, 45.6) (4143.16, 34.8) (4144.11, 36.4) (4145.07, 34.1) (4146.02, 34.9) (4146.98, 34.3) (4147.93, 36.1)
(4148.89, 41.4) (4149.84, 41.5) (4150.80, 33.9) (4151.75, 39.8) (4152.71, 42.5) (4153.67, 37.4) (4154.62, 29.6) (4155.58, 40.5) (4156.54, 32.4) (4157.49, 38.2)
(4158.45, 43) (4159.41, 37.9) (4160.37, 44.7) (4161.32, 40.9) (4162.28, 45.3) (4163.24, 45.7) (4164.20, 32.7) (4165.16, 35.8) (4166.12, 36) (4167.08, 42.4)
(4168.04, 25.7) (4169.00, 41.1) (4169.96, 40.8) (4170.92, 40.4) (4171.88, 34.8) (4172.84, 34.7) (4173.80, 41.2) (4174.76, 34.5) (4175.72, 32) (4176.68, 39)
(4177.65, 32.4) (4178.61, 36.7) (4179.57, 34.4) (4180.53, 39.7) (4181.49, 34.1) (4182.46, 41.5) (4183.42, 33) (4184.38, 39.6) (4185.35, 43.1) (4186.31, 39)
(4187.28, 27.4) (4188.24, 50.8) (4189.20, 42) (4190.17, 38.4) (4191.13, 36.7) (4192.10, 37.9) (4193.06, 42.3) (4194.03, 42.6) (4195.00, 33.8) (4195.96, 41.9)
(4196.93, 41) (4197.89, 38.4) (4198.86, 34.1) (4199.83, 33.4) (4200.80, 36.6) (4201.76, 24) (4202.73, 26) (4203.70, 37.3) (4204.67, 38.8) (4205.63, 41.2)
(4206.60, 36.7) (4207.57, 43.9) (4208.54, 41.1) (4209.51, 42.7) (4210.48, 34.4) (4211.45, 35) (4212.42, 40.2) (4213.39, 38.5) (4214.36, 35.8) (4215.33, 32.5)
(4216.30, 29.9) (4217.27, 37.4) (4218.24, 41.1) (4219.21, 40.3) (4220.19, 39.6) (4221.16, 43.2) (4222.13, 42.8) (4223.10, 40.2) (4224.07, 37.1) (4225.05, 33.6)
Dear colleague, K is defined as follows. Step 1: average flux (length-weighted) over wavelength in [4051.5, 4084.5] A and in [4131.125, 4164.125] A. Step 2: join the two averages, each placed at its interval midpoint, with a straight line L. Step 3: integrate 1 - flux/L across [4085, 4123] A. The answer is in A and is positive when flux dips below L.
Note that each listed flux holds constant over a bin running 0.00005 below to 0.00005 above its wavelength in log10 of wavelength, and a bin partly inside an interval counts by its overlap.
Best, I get 1.5 A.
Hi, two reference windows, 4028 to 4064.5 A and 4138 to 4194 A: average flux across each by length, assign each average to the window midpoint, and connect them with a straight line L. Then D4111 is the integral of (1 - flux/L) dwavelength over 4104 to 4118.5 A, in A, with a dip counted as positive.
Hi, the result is 0.68 A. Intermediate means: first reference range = 38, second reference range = 37.9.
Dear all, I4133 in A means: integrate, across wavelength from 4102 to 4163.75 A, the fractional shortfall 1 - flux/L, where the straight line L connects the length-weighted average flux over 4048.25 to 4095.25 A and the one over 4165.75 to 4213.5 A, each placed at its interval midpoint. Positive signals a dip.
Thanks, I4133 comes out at 1.0 A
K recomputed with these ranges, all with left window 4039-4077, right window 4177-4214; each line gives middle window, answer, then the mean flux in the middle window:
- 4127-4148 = 0.66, 36.8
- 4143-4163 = -0.16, 38.2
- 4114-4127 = 0.03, 38.1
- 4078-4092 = -0.46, 39.6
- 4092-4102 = 0.97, 34.6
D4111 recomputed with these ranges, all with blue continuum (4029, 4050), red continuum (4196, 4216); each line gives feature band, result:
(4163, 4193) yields -0.6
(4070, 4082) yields -0.8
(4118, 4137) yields -0.1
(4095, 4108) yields 0.9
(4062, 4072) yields -0.2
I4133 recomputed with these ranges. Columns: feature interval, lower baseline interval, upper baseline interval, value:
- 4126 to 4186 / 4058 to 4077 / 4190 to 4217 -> -0.1 A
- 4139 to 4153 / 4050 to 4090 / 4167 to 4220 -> 0.0 A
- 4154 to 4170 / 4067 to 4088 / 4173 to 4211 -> -0.1 A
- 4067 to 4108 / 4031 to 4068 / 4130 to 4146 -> 0.0 A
